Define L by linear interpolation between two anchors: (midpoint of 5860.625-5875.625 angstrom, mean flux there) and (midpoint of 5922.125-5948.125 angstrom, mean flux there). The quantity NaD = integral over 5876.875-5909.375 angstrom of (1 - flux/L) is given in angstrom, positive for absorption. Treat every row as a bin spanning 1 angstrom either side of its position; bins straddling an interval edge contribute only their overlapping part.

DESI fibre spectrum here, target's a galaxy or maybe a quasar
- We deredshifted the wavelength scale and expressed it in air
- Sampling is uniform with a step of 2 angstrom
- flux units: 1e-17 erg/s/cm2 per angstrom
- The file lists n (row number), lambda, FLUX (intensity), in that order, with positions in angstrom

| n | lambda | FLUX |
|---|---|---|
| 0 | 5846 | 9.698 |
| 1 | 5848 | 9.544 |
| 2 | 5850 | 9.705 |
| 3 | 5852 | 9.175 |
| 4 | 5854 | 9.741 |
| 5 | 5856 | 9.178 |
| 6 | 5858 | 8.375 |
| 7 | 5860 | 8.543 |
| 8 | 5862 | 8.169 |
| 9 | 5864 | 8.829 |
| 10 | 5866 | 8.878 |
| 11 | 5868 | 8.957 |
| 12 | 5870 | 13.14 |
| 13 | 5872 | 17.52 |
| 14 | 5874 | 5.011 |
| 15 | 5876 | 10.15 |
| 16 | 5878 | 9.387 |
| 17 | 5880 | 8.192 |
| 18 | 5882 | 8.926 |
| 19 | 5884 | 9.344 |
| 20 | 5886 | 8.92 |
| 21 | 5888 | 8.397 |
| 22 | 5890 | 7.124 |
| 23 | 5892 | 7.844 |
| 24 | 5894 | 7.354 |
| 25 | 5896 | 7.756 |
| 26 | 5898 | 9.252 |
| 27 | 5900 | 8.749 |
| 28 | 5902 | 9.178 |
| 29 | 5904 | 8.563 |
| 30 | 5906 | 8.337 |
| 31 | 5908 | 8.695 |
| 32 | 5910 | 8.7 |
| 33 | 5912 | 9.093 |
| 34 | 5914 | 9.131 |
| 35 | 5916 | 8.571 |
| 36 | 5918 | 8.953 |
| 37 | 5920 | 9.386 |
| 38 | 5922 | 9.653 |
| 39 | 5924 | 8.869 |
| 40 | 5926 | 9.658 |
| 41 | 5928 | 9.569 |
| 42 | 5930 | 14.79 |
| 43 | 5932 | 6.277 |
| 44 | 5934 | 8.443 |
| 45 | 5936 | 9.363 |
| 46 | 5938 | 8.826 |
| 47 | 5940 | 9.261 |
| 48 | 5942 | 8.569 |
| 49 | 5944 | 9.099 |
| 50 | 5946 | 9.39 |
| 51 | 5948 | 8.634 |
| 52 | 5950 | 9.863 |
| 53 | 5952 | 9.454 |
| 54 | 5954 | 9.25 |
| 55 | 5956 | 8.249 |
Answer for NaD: 4.2 angstrom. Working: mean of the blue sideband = 10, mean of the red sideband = 9.32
